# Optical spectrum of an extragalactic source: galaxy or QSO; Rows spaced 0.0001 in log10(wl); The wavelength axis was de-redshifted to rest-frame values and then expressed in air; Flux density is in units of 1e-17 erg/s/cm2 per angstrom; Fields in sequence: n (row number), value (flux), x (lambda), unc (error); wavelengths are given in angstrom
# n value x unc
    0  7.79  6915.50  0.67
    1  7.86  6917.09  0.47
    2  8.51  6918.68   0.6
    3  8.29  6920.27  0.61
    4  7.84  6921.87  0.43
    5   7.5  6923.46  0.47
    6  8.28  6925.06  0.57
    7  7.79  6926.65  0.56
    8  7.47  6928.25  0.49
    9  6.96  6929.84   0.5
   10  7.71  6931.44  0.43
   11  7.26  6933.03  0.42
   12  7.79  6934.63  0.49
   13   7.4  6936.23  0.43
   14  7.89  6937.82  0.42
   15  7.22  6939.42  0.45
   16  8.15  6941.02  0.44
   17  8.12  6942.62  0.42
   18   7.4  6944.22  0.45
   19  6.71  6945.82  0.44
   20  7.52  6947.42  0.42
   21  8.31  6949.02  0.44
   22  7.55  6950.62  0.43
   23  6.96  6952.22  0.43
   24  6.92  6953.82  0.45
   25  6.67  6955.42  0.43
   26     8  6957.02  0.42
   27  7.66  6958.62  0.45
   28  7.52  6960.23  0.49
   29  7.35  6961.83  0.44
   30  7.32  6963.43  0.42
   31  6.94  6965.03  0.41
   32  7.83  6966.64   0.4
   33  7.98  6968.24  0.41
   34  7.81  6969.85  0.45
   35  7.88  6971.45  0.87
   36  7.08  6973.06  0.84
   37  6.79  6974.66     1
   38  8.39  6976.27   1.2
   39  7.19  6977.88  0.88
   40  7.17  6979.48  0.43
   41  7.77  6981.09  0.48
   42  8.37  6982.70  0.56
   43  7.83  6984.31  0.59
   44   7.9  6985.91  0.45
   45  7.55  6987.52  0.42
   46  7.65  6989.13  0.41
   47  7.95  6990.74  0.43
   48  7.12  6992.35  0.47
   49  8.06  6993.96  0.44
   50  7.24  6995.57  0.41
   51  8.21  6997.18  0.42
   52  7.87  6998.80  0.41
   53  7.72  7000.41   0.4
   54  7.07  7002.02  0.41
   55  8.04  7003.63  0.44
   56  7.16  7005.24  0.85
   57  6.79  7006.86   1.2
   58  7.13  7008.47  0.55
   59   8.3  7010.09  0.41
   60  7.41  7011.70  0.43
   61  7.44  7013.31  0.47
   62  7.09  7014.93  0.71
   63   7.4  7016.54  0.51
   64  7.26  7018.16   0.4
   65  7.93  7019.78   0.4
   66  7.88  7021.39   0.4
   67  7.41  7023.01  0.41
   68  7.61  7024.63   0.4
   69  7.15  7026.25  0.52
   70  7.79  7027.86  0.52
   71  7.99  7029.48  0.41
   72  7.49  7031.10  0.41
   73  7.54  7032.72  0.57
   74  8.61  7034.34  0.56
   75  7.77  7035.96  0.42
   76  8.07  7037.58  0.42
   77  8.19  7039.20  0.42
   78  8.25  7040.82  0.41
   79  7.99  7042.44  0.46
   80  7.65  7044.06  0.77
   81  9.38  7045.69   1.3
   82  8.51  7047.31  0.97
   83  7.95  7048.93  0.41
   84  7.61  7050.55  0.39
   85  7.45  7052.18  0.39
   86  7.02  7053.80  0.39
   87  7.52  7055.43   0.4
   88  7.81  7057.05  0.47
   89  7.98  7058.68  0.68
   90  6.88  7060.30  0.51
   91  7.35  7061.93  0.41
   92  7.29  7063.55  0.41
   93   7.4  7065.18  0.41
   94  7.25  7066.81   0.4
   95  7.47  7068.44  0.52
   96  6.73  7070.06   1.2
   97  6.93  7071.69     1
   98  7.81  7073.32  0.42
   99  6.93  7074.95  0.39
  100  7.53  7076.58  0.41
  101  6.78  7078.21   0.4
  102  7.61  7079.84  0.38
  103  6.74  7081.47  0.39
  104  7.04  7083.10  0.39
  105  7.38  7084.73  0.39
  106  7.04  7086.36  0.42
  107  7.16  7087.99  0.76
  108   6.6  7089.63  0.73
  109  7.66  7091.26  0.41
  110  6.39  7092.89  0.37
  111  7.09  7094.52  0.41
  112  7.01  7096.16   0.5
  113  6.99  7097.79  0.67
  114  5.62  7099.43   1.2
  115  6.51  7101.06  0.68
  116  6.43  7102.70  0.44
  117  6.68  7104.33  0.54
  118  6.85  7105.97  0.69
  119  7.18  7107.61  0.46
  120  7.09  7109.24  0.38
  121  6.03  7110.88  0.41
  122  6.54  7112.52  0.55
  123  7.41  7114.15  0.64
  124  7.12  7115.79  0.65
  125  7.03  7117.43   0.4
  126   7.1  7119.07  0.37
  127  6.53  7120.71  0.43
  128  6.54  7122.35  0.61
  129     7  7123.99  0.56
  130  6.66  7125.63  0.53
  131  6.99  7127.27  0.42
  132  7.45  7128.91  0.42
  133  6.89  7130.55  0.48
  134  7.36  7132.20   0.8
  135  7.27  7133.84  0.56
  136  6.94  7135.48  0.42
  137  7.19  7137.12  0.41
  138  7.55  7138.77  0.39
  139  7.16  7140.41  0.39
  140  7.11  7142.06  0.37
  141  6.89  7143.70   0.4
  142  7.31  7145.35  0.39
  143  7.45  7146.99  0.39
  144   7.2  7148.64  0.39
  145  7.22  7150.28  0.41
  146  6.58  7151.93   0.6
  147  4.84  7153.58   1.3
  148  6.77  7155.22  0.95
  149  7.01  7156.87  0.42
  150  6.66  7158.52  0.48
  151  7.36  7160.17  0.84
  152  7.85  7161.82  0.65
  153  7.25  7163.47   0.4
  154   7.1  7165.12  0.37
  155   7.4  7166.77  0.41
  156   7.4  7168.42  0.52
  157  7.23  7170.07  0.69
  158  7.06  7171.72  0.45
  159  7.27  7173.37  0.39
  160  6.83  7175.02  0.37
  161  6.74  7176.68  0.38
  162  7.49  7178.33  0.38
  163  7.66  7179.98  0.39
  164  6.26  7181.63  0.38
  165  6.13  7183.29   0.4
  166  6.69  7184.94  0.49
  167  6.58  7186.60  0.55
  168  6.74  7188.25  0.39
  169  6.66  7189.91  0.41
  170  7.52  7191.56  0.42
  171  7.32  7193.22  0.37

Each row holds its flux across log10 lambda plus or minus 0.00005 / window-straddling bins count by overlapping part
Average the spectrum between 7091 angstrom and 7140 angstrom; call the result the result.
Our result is 6.9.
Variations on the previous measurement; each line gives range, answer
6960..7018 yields 7.56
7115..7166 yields 7.01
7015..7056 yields 7.81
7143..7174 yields 7.04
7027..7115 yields 7.33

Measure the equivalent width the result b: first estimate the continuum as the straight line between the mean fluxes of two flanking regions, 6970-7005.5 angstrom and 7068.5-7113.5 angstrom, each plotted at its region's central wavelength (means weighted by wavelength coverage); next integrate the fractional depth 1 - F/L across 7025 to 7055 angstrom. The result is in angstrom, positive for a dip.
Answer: -2.6 angstrom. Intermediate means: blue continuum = 7.65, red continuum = 6.91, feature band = 7.9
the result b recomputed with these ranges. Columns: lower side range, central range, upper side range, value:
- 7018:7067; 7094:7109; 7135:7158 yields 1.2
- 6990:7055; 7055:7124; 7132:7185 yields 3.4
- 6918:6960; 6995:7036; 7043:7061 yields 0.8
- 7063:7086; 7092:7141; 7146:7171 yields 1.5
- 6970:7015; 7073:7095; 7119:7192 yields 0.4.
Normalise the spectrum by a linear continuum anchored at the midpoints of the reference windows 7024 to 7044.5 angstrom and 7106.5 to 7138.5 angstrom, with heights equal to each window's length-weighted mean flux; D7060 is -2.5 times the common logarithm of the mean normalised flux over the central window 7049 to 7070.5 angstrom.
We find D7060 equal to 0.03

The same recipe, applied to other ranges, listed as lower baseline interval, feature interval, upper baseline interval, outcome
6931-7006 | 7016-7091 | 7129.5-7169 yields -0.03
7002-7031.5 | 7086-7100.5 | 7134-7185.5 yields 0.06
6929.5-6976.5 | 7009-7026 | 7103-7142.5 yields -0.04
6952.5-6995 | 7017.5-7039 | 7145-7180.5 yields -0.05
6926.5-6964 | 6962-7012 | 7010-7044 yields 0.00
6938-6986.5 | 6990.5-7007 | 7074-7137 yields -0.03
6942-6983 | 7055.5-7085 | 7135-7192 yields -0.01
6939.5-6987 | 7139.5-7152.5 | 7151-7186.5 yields -0.02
